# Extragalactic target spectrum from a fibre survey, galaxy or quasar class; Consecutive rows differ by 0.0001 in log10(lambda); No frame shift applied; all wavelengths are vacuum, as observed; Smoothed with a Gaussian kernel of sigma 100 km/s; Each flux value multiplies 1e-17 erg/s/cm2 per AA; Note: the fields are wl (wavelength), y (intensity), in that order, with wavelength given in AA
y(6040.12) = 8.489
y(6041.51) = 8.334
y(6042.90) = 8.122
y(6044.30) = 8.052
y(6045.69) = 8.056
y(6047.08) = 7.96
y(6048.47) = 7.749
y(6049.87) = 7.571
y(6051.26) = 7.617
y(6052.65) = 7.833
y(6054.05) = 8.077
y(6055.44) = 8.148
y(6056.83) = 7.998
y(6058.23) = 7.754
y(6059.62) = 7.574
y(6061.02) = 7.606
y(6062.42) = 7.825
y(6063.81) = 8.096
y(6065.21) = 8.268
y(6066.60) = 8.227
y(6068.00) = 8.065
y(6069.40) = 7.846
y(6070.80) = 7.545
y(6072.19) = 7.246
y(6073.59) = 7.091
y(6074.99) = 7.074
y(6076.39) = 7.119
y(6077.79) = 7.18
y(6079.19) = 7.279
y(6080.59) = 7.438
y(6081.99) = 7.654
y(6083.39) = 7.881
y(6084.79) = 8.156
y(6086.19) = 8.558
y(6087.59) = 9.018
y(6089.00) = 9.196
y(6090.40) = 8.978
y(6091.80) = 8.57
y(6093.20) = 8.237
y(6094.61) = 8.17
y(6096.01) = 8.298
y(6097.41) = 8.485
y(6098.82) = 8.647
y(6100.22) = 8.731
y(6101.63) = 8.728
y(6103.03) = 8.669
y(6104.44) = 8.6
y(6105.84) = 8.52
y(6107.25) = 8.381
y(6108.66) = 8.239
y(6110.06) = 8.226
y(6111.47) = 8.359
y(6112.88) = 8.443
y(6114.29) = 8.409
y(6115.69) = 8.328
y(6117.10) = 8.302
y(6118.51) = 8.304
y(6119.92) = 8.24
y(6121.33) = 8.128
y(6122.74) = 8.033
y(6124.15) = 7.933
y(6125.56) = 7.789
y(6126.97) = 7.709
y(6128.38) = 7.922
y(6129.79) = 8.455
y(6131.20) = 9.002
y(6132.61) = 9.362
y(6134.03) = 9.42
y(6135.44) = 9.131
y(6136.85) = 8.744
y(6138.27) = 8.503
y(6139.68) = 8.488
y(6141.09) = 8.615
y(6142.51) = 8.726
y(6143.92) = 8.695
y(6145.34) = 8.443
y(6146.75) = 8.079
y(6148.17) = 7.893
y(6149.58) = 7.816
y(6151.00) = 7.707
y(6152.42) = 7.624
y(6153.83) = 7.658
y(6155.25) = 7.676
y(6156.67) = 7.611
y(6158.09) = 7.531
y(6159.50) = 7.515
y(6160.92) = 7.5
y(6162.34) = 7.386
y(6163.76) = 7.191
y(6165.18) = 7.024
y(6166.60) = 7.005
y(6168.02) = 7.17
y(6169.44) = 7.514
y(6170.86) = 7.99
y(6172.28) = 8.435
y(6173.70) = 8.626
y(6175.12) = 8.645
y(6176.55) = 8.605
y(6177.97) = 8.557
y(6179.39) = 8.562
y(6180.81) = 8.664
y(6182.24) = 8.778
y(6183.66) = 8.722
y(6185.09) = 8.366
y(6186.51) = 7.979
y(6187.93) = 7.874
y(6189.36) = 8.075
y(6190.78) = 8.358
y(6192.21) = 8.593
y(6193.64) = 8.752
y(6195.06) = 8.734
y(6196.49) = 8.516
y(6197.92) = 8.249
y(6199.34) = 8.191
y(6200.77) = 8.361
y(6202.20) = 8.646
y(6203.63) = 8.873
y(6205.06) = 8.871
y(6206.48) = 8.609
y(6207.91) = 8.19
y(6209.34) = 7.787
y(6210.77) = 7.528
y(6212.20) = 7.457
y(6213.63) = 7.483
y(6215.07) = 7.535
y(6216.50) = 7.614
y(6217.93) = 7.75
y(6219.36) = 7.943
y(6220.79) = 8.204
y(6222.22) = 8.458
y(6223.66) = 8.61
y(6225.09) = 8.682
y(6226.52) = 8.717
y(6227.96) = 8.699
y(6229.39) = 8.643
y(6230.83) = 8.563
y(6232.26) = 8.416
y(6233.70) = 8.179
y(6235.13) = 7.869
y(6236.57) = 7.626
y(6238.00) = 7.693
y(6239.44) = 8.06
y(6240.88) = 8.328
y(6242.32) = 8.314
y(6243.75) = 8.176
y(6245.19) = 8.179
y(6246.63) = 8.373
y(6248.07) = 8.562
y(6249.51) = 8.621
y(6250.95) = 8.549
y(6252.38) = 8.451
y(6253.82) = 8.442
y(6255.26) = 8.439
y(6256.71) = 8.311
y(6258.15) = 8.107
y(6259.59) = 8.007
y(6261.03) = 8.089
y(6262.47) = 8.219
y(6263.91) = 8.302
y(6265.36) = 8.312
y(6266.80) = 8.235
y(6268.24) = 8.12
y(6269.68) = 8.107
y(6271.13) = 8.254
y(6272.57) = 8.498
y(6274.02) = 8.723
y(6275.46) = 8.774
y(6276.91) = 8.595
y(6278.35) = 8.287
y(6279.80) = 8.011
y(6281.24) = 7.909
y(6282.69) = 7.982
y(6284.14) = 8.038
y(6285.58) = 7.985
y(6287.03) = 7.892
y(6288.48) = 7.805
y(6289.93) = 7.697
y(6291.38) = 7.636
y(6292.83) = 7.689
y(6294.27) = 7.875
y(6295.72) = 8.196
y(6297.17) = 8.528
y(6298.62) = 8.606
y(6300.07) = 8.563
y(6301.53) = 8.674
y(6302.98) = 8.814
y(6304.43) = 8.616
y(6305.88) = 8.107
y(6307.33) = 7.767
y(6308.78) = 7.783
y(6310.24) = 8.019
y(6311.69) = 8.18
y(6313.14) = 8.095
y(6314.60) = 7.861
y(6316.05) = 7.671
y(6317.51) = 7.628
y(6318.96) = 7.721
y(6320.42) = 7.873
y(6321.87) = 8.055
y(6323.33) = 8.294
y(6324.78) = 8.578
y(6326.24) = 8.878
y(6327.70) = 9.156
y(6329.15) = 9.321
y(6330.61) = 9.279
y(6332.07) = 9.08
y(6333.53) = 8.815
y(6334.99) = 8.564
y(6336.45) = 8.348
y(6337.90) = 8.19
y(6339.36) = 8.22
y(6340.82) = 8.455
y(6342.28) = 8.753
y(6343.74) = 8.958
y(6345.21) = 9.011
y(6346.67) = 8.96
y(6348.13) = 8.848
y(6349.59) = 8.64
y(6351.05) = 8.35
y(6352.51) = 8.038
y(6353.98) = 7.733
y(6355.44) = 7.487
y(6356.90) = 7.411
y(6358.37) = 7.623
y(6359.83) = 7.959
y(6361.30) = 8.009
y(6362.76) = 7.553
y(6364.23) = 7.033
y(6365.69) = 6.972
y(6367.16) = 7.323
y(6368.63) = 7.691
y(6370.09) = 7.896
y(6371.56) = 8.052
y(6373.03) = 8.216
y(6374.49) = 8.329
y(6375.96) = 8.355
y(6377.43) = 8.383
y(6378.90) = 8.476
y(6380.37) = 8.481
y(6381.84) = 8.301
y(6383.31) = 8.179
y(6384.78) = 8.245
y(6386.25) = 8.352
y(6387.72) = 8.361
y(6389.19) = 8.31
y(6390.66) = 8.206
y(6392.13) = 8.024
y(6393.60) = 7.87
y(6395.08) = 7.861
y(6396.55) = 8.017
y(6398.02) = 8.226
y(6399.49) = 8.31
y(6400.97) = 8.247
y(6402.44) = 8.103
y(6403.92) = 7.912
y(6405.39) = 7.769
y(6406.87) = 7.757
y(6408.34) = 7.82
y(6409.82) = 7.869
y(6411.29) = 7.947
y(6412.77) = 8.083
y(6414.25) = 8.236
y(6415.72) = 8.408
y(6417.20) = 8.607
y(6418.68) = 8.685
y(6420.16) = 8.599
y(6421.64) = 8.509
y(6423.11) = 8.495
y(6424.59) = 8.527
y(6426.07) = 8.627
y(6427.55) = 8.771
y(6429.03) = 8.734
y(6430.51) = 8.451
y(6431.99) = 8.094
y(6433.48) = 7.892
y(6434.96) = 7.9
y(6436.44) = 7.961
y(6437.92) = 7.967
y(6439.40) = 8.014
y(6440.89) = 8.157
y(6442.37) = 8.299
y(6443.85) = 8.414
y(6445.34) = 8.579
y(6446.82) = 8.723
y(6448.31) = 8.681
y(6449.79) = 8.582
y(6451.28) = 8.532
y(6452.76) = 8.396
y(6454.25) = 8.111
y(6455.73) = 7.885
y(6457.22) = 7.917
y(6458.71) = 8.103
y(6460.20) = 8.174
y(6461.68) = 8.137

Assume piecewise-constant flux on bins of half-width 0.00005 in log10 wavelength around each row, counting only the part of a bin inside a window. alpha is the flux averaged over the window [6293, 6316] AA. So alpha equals 8.22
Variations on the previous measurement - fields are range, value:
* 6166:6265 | 8.25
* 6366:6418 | 8.11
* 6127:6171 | 8.04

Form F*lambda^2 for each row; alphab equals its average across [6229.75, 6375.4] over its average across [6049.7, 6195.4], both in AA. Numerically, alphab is 1.07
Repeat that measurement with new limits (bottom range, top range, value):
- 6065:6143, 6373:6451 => 1.10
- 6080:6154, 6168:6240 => 1.01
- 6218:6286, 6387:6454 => 1.05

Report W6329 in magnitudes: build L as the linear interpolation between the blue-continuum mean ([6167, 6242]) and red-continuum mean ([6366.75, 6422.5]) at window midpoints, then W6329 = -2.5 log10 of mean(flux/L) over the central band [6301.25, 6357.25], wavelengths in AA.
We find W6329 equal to -0.02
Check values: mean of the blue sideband 8.25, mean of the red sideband 8.16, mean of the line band 8.37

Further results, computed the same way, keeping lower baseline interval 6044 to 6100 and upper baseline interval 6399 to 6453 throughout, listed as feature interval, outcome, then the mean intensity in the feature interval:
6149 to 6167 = 0.08 mag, 7.48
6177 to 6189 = -0.05 mag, 8.43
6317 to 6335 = -0.05 mag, 8.57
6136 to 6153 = -0.03 mag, 8.29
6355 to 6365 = 0.09 mag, 7.58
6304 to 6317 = 0.03 mag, 7.99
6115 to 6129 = -0.01 mag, 8.07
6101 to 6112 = -0.06 mag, 8.47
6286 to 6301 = 0.02 mag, 8.05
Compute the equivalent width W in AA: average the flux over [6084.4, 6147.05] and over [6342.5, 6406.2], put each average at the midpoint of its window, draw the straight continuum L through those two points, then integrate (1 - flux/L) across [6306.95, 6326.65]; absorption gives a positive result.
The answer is 0.4 AA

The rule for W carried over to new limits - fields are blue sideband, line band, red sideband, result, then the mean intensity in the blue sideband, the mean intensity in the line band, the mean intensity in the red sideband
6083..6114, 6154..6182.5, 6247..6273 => 1.8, 8.51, 7.88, 8.31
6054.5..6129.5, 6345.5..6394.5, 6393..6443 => 0.8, 8.1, 8.06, 8.2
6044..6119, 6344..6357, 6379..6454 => -0.2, 8.08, 8.34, 8.26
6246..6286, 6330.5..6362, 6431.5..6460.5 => -0.4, 8.3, 8.38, 8.22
